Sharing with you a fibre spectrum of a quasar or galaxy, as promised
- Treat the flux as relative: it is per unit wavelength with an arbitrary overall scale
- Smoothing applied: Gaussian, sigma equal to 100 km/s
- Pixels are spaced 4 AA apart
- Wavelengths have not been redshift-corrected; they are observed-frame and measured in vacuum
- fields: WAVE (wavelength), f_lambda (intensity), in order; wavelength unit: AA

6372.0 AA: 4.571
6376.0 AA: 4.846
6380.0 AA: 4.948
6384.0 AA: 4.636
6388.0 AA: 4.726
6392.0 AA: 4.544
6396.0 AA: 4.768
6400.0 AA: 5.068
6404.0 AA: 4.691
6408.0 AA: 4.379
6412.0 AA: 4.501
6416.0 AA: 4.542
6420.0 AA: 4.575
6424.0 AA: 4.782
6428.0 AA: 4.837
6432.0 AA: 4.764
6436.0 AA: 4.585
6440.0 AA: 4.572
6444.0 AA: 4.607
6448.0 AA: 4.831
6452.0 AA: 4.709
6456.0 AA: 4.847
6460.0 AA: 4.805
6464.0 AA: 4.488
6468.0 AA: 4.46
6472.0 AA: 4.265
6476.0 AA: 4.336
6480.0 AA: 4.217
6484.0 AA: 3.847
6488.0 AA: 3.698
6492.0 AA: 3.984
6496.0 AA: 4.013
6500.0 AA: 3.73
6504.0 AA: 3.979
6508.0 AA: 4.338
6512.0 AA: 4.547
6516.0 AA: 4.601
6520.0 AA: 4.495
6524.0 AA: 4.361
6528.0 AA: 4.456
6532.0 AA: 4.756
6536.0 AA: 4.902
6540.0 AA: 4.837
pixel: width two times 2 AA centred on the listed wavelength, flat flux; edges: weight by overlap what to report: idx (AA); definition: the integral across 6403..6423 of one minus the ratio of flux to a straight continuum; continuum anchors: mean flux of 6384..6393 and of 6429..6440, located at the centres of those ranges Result 0.5 AA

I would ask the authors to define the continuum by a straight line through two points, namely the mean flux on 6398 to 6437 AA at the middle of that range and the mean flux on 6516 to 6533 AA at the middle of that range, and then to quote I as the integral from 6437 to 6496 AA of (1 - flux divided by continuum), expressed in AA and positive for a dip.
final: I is 2.7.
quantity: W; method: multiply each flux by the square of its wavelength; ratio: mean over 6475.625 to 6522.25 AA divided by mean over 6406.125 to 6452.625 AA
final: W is 0.91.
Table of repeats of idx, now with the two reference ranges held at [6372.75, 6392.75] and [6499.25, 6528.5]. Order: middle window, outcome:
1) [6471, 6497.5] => 2.28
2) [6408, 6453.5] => -0.60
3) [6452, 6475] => -0.43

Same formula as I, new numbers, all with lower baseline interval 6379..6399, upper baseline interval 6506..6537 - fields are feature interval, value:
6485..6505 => 3.09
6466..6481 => 0.93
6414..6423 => 0.20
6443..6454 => -0.18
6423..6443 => -0.13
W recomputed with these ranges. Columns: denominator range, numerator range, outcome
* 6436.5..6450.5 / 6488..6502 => 0.85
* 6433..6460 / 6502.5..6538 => 0.98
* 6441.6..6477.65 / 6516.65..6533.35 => 1.00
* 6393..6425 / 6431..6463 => 1.02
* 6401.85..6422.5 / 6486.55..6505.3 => 0.88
